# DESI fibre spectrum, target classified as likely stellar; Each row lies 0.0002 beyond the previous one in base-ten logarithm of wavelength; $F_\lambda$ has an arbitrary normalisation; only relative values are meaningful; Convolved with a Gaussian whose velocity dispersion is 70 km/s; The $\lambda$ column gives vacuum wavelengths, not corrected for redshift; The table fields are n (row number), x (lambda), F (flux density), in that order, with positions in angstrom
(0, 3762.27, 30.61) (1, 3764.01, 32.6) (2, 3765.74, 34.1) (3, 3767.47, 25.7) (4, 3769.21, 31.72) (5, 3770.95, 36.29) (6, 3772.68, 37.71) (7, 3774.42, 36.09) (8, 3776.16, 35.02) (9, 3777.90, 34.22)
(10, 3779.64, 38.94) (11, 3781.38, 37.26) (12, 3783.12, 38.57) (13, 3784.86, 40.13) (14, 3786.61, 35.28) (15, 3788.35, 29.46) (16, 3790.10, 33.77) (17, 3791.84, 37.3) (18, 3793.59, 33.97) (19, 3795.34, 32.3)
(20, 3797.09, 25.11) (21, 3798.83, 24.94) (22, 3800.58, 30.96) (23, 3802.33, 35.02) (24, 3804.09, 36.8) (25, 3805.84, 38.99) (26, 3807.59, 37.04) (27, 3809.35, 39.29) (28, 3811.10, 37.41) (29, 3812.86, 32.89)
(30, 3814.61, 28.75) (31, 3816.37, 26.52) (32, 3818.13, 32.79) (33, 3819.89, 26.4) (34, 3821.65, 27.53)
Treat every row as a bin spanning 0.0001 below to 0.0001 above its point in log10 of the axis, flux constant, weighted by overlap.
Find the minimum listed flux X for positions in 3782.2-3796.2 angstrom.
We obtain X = 29.46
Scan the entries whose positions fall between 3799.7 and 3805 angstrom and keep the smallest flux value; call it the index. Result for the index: 30.96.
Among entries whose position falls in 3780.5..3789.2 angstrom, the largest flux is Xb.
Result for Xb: 40.13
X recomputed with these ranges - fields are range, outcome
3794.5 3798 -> 25.11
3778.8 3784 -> 37.26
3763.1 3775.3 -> 25.7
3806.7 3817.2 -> 26.52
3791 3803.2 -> 24.94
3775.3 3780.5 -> 34.22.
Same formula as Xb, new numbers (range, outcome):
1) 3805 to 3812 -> 39.29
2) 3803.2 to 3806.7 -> 38.99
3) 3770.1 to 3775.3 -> 37.71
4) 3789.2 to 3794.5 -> 37.3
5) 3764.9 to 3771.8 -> 36.29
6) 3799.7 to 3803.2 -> 35.02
